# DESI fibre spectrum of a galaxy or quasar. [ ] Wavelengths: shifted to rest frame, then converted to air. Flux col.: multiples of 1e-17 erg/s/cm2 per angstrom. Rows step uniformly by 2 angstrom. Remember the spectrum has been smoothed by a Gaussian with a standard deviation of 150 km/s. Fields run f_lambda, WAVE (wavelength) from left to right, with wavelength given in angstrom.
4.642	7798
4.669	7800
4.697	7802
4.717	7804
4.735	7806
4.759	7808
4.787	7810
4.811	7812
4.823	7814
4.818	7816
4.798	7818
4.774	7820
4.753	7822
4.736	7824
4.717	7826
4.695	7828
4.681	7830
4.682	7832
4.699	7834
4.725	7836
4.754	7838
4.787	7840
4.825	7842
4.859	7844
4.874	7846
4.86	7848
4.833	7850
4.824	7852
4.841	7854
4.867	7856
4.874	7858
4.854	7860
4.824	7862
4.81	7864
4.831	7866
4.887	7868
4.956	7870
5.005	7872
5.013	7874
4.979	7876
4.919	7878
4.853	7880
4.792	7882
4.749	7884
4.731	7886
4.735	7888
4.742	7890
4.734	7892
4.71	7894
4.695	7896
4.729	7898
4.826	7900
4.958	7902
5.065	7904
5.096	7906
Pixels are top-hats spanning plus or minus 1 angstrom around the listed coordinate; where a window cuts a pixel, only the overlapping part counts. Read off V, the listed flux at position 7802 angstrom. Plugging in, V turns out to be 4.697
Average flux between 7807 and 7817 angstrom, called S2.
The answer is 4.8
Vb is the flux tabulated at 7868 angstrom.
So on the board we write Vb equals 4.887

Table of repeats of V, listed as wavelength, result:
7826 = 4.717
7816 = 4.818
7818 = 4.798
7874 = 5.013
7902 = 4.958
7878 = 4.919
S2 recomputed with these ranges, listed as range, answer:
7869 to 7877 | 4.99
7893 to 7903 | 4.78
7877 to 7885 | 4.83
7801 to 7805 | 4.71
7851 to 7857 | 4.84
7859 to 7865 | 4.83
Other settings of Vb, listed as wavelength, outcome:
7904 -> 5.065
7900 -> 4.826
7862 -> 4.824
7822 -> 4.753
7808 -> 4.759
